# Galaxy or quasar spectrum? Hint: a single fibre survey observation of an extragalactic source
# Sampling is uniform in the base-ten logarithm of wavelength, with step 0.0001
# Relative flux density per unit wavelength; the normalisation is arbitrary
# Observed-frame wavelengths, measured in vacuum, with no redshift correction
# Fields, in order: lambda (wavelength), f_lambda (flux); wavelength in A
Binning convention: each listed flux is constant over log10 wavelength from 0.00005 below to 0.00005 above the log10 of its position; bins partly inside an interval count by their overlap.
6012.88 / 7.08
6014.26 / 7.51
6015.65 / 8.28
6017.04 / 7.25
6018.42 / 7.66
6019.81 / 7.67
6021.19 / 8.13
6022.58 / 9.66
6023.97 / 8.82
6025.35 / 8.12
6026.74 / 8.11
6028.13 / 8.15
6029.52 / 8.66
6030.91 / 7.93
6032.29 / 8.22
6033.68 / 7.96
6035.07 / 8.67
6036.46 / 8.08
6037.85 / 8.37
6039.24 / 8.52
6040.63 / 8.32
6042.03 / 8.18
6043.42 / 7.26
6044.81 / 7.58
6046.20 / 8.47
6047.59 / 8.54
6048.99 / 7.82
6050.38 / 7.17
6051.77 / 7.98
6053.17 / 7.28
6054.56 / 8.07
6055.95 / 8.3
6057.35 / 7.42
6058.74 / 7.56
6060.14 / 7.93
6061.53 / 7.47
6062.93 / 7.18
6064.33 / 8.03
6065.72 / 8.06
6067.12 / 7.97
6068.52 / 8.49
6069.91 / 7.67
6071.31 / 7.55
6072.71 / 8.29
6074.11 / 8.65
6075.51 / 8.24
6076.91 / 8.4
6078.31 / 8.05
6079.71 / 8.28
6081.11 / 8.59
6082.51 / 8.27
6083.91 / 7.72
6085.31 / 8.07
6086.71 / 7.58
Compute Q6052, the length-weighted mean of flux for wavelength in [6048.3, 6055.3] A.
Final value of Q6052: 7.68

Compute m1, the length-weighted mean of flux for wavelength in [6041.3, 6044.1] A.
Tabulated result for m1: 7.71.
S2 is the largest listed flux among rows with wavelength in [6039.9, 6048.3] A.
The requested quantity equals 8.54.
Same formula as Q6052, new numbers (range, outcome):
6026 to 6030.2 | 8.29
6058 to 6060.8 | 7.74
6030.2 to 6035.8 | 8.2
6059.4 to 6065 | 7.64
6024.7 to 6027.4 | 8.11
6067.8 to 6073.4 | 8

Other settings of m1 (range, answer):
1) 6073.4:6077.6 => 8.42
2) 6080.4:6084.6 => 8.2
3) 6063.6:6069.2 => 8.13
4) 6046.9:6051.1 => 7.84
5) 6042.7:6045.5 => 7.43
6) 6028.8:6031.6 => 8.3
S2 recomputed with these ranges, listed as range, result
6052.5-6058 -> 8.3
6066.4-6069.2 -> 8.49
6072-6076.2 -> 8.65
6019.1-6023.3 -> 9.66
